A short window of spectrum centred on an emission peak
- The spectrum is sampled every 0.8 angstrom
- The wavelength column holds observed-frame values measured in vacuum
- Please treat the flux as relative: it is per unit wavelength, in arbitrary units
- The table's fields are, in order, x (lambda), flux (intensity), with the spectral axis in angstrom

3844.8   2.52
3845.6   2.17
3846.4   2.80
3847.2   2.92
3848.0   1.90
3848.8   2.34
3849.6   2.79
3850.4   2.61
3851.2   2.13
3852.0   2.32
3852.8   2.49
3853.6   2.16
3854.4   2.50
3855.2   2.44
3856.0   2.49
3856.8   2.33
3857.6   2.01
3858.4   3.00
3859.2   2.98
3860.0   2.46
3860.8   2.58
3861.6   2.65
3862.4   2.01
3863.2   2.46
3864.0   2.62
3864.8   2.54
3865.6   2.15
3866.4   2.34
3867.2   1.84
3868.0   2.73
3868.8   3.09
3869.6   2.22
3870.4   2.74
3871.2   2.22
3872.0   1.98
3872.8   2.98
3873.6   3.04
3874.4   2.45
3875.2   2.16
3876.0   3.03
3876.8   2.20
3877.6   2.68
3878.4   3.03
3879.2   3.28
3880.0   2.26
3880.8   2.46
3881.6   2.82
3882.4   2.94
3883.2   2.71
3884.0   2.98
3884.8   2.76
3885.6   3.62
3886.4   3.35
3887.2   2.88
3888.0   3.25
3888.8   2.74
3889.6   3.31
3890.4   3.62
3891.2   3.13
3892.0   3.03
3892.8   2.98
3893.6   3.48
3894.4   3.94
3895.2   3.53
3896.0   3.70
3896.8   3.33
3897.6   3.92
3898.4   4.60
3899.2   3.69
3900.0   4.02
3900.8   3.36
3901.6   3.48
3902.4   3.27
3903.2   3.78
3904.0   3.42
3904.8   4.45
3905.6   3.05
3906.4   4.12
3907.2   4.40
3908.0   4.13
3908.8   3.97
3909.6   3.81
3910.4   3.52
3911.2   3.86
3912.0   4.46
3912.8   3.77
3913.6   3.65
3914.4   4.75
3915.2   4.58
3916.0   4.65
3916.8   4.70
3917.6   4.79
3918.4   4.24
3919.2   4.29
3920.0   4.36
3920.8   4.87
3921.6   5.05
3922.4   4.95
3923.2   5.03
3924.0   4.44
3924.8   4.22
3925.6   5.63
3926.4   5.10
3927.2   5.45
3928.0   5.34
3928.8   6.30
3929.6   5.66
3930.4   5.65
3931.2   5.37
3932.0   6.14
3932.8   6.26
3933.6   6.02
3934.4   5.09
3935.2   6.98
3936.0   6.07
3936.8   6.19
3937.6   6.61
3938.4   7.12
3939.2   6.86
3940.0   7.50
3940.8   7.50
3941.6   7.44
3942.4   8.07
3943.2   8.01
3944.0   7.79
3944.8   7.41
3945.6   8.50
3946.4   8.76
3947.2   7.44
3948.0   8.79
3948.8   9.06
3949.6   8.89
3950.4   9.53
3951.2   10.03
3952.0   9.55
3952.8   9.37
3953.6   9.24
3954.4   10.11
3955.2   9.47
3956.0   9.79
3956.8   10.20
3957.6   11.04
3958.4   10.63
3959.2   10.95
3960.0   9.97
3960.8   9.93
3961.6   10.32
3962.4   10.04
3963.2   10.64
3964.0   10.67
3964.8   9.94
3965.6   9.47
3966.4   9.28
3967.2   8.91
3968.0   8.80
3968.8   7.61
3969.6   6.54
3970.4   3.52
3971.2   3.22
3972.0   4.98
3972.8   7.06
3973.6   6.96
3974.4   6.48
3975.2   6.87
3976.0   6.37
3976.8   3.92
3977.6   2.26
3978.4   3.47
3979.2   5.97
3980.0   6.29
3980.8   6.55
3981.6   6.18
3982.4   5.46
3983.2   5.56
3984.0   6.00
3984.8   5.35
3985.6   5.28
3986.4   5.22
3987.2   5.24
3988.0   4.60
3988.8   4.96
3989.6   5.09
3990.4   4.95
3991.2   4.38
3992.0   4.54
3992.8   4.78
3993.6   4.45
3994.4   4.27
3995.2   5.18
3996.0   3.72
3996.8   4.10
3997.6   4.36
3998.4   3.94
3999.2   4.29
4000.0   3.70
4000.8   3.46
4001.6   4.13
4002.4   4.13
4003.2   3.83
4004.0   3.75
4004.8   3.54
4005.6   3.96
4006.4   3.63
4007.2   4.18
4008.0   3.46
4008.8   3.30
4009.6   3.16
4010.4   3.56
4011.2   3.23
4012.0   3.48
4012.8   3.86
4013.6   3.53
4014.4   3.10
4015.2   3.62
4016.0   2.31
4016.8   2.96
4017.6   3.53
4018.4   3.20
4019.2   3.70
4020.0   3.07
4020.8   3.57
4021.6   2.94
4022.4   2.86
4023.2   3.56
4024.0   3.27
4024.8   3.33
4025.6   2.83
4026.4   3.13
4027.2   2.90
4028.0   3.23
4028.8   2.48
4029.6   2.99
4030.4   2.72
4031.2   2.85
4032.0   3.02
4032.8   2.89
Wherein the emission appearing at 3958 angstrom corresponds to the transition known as C IV 1549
